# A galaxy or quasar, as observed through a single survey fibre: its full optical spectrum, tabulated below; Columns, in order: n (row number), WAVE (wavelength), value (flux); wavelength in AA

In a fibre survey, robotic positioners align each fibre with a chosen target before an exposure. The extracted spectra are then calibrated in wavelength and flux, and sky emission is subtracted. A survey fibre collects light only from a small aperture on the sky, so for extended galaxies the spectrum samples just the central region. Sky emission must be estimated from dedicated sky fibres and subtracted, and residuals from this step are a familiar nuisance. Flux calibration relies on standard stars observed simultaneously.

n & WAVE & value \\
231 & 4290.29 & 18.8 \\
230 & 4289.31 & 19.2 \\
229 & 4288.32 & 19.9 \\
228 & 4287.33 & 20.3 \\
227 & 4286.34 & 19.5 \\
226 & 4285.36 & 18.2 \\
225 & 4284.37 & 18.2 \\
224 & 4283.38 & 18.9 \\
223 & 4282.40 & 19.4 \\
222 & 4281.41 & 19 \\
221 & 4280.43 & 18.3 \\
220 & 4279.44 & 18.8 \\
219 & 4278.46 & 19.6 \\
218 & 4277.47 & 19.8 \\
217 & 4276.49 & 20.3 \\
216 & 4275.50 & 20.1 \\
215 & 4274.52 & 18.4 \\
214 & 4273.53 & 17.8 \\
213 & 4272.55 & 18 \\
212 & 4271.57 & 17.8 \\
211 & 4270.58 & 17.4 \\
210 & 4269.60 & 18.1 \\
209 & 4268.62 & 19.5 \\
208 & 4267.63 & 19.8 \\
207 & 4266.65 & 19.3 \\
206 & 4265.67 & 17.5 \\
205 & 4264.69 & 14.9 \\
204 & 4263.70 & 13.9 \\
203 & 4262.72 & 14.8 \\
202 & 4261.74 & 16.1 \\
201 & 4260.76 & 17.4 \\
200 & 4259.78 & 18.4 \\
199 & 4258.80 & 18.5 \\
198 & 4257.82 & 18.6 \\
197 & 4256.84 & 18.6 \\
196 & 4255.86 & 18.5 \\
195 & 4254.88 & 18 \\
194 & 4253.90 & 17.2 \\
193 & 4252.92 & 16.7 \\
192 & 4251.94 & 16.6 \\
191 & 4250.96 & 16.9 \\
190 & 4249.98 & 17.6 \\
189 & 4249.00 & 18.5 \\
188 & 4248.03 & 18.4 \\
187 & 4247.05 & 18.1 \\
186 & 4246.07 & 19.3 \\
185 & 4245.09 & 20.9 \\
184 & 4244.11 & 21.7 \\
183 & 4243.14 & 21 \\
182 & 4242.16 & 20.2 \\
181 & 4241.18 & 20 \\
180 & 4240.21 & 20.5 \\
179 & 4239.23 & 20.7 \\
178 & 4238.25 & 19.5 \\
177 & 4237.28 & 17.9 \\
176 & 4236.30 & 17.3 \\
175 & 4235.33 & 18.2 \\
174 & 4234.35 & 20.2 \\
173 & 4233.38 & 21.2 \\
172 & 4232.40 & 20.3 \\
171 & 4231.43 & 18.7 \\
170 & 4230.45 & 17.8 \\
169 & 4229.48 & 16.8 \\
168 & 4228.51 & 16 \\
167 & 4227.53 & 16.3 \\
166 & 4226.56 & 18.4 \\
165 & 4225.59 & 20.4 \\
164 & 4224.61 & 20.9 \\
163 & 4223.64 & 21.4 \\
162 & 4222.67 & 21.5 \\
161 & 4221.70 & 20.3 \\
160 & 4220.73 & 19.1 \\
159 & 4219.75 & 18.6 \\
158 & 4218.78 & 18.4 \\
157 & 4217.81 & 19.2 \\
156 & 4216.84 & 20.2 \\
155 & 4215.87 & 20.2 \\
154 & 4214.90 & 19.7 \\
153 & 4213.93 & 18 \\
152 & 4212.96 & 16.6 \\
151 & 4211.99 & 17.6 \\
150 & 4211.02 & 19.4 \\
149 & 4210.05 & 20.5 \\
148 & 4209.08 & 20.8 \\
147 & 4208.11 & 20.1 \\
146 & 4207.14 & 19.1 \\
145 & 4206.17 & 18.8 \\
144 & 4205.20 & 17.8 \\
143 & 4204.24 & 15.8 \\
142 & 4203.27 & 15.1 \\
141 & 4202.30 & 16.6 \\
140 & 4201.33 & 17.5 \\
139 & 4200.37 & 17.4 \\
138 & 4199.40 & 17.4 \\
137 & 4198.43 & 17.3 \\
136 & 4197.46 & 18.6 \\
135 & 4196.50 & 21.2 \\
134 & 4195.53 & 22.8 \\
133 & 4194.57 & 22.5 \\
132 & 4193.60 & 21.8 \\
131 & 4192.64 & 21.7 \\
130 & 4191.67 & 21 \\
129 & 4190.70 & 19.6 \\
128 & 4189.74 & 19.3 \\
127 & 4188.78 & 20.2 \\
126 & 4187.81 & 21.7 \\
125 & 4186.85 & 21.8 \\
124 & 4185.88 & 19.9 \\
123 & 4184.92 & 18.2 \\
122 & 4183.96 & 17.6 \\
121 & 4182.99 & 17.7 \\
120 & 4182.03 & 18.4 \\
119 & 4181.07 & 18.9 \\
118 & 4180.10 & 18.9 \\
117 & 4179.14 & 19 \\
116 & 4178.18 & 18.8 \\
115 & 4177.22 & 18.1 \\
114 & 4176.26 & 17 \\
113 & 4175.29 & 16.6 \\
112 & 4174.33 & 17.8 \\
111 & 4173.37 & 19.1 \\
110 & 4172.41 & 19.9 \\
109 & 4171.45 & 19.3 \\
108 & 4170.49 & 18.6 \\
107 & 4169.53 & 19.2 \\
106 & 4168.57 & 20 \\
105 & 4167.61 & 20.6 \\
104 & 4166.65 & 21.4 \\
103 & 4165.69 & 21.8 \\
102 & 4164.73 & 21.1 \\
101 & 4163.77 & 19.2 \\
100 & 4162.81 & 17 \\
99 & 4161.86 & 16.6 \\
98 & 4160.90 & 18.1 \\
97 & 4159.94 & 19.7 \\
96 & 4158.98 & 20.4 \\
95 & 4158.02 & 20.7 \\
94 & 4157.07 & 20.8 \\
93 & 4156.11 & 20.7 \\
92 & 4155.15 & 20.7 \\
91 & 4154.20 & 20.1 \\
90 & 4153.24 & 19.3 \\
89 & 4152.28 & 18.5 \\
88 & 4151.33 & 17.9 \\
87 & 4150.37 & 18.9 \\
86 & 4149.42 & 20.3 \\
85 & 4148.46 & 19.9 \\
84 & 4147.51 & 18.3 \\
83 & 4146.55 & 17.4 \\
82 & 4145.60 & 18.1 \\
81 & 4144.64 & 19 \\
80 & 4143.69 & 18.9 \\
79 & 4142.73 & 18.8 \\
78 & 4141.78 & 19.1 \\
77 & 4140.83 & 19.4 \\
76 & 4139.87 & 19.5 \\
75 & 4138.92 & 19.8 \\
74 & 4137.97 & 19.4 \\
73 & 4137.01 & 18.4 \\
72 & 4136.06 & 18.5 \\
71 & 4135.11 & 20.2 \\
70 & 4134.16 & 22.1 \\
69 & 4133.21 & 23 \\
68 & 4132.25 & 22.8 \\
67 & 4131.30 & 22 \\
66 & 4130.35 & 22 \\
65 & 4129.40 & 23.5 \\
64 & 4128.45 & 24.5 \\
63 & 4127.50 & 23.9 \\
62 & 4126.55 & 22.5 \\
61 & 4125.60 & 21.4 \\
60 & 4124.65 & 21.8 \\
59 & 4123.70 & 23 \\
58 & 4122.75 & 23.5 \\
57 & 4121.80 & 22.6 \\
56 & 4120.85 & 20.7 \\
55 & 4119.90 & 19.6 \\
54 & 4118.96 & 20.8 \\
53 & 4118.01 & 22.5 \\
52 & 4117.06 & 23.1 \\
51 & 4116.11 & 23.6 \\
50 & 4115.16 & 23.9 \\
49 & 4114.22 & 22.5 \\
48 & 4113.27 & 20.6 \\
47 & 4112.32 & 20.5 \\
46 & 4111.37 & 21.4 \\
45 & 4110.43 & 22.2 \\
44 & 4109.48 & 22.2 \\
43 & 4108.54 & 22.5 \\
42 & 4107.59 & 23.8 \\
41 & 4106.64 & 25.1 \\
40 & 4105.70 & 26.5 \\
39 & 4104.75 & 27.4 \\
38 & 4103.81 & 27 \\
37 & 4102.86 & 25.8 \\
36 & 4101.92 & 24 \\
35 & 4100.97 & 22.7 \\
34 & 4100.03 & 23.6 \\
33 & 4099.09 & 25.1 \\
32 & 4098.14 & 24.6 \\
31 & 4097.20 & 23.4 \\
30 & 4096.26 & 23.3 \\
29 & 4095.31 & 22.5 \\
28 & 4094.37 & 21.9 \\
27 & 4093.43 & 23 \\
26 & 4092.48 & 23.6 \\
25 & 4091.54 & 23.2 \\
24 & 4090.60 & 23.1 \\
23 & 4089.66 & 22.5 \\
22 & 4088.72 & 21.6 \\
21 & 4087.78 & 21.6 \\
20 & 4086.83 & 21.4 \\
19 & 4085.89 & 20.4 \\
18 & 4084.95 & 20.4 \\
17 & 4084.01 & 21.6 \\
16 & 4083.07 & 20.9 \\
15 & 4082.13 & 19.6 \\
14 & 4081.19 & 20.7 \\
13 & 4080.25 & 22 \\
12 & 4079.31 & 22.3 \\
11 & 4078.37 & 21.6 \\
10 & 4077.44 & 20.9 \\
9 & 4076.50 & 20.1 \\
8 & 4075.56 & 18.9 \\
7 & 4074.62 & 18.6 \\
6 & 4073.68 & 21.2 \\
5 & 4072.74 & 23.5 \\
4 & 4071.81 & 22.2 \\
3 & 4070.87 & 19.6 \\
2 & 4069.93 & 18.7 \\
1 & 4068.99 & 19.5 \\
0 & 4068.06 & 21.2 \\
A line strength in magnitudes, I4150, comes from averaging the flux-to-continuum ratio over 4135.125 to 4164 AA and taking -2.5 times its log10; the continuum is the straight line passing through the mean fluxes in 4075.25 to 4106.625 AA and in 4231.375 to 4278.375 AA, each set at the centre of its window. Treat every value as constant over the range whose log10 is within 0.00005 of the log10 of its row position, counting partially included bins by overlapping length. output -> 0.11 mag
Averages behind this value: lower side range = 22.7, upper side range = 18.5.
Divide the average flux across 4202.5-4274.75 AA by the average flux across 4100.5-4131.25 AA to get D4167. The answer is 0.81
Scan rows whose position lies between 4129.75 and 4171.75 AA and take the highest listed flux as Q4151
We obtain 23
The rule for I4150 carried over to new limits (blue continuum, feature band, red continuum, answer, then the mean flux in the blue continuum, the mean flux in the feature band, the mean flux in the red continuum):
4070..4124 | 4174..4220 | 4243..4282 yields 0.05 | 22.4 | 19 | 18.2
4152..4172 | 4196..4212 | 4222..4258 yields 0.06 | 19.7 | 18.3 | 18.9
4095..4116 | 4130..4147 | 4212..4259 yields 0.13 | 23.7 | 19.9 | 18.9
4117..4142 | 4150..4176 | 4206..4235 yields 0.07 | 21.5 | 19.4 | 19.2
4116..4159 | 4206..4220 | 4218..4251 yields 0.02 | 20.7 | 19.2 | 19.2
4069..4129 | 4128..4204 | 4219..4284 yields 0.06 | 22.3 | 19.5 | 18.6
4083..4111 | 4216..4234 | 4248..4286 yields 0.01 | 23.3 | 19.2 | 18.1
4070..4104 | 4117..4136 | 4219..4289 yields -0.04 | 22.1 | 22.2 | 18.7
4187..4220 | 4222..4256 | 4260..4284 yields -0.02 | 19.2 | 19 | 18.1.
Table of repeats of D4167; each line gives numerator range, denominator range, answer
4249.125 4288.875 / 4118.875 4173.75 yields 0.90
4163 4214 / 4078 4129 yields 0.84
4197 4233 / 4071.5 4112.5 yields 0.83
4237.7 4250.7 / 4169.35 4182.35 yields 1.06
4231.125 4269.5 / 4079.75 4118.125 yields 0.81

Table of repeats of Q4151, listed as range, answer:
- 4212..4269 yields 21.7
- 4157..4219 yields 22.8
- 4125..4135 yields 24.5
